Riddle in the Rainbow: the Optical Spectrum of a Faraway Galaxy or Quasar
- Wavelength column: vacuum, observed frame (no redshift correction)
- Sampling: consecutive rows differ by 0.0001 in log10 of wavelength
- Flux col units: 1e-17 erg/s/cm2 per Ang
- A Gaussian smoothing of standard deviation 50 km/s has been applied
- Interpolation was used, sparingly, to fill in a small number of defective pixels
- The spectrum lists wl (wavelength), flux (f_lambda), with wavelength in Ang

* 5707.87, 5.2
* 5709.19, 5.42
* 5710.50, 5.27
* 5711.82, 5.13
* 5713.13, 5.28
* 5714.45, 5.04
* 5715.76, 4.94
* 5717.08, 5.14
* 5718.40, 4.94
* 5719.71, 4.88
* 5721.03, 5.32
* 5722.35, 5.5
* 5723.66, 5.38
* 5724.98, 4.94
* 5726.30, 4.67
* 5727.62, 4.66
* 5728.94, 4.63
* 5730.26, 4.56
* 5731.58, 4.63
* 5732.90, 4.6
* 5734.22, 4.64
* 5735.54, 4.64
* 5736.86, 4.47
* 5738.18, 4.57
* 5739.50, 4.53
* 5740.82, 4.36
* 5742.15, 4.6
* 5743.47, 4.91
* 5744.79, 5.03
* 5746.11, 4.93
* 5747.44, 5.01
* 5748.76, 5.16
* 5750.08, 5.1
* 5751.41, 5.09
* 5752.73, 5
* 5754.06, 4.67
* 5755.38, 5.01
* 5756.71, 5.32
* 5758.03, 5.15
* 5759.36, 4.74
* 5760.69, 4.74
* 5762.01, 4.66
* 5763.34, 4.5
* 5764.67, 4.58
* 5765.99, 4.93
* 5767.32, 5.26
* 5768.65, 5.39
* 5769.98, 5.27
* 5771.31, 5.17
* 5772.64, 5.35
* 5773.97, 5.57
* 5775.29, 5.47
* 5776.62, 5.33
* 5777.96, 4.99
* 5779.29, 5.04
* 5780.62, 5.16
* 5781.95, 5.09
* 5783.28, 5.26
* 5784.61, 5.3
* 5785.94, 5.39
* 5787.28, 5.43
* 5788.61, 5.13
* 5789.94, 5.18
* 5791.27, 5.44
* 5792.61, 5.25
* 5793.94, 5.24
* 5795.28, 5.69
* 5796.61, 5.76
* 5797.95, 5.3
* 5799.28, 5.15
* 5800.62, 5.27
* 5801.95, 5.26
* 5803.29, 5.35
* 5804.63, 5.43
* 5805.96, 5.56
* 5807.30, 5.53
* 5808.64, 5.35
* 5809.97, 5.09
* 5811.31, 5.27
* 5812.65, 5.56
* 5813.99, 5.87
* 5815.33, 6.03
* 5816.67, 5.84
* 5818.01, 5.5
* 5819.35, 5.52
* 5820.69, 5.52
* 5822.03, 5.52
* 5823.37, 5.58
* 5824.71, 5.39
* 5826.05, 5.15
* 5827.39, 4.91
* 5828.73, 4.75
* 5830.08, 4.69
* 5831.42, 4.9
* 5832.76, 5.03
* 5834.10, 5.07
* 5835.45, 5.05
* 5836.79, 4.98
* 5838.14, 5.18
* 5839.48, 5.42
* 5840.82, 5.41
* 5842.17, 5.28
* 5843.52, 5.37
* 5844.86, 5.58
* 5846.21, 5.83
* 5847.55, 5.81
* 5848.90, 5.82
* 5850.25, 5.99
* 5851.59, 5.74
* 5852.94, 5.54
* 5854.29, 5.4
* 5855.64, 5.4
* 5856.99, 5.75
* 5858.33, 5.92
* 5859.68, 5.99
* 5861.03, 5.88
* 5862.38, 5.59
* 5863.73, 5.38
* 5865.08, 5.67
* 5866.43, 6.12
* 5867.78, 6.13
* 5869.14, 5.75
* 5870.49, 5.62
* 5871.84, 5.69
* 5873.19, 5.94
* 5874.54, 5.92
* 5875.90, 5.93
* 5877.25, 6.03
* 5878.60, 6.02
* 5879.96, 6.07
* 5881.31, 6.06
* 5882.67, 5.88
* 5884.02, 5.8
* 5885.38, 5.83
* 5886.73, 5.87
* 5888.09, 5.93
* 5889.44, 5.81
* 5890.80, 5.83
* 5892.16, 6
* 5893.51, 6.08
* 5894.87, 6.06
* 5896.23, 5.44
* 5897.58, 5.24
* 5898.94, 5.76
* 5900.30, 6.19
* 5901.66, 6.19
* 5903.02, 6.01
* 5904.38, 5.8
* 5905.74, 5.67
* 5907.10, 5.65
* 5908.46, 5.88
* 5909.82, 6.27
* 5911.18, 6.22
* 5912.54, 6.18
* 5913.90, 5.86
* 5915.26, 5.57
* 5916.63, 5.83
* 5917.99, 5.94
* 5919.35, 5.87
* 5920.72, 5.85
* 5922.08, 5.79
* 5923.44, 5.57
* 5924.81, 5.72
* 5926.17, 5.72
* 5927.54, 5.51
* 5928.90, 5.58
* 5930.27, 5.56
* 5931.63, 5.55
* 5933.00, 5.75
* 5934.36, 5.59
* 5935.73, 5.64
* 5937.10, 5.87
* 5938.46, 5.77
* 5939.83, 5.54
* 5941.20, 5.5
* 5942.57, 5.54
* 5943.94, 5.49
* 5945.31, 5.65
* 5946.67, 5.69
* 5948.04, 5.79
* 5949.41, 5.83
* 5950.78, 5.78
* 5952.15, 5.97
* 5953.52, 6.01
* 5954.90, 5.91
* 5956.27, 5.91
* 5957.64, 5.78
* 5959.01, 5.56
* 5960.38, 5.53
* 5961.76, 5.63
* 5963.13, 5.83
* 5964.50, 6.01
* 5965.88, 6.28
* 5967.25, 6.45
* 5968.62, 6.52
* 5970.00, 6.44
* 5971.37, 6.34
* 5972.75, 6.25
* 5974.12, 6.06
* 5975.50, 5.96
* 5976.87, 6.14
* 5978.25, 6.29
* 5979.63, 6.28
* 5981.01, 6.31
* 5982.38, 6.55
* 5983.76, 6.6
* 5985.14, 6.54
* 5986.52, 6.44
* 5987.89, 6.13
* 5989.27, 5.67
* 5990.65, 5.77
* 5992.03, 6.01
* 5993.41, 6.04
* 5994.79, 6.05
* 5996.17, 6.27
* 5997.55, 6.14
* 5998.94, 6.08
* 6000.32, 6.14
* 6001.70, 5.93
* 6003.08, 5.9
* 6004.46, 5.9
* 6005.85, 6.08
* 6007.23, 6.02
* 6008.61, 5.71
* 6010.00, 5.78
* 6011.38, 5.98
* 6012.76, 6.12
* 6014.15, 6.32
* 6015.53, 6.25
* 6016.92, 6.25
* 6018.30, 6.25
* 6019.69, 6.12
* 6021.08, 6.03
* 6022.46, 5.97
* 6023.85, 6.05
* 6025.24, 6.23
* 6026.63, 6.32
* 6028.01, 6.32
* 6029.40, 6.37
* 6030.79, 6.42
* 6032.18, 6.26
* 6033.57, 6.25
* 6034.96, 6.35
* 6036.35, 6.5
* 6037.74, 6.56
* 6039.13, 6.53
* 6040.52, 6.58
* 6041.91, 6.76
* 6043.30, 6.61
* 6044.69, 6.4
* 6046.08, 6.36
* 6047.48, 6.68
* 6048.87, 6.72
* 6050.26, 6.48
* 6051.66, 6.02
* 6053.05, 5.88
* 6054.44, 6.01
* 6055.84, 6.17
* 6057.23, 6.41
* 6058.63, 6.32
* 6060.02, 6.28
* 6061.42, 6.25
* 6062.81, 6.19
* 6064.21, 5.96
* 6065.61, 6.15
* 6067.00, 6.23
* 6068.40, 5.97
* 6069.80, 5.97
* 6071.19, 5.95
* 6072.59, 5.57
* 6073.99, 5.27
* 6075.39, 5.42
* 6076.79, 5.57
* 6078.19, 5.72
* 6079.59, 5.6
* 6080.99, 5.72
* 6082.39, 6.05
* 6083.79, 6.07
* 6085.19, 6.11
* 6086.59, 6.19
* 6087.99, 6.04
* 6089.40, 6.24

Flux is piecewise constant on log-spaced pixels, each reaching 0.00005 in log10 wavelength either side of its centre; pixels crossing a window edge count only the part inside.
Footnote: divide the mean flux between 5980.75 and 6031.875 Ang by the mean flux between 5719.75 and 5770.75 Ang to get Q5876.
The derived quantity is 1.26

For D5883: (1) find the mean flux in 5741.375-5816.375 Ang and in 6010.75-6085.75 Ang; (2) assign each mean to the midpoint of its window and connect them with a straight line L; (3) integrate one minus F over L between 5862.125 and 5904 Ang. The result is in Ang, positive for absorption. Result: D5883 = -2.2 Ang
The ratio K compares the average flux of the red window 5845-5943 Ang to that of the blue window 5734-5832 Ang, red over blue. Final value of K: 1.12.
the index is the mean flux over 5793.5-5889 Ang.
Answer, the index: 5.56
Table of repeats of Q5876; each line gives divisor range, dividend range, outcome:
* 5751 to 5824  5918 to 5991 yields 1.12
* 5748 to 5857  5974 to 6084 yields 1.16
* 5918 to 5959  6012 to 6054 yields 1.11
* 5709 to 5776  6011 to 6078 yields 1.25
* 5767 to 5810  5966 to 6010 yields 1.16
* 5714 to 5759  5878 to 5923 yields 1.21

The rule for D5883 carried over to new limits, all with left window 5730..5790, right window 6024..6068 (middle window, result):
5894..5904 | -0.37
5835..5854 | -0.44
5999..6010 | 0.34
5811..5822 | -0.83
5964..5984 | -1.01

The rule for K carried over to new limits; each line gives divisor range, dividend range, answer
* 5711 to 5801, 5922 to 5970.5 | 1.15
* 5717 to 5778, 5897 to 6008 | 1.20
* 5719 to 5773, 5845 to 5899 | 1.19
